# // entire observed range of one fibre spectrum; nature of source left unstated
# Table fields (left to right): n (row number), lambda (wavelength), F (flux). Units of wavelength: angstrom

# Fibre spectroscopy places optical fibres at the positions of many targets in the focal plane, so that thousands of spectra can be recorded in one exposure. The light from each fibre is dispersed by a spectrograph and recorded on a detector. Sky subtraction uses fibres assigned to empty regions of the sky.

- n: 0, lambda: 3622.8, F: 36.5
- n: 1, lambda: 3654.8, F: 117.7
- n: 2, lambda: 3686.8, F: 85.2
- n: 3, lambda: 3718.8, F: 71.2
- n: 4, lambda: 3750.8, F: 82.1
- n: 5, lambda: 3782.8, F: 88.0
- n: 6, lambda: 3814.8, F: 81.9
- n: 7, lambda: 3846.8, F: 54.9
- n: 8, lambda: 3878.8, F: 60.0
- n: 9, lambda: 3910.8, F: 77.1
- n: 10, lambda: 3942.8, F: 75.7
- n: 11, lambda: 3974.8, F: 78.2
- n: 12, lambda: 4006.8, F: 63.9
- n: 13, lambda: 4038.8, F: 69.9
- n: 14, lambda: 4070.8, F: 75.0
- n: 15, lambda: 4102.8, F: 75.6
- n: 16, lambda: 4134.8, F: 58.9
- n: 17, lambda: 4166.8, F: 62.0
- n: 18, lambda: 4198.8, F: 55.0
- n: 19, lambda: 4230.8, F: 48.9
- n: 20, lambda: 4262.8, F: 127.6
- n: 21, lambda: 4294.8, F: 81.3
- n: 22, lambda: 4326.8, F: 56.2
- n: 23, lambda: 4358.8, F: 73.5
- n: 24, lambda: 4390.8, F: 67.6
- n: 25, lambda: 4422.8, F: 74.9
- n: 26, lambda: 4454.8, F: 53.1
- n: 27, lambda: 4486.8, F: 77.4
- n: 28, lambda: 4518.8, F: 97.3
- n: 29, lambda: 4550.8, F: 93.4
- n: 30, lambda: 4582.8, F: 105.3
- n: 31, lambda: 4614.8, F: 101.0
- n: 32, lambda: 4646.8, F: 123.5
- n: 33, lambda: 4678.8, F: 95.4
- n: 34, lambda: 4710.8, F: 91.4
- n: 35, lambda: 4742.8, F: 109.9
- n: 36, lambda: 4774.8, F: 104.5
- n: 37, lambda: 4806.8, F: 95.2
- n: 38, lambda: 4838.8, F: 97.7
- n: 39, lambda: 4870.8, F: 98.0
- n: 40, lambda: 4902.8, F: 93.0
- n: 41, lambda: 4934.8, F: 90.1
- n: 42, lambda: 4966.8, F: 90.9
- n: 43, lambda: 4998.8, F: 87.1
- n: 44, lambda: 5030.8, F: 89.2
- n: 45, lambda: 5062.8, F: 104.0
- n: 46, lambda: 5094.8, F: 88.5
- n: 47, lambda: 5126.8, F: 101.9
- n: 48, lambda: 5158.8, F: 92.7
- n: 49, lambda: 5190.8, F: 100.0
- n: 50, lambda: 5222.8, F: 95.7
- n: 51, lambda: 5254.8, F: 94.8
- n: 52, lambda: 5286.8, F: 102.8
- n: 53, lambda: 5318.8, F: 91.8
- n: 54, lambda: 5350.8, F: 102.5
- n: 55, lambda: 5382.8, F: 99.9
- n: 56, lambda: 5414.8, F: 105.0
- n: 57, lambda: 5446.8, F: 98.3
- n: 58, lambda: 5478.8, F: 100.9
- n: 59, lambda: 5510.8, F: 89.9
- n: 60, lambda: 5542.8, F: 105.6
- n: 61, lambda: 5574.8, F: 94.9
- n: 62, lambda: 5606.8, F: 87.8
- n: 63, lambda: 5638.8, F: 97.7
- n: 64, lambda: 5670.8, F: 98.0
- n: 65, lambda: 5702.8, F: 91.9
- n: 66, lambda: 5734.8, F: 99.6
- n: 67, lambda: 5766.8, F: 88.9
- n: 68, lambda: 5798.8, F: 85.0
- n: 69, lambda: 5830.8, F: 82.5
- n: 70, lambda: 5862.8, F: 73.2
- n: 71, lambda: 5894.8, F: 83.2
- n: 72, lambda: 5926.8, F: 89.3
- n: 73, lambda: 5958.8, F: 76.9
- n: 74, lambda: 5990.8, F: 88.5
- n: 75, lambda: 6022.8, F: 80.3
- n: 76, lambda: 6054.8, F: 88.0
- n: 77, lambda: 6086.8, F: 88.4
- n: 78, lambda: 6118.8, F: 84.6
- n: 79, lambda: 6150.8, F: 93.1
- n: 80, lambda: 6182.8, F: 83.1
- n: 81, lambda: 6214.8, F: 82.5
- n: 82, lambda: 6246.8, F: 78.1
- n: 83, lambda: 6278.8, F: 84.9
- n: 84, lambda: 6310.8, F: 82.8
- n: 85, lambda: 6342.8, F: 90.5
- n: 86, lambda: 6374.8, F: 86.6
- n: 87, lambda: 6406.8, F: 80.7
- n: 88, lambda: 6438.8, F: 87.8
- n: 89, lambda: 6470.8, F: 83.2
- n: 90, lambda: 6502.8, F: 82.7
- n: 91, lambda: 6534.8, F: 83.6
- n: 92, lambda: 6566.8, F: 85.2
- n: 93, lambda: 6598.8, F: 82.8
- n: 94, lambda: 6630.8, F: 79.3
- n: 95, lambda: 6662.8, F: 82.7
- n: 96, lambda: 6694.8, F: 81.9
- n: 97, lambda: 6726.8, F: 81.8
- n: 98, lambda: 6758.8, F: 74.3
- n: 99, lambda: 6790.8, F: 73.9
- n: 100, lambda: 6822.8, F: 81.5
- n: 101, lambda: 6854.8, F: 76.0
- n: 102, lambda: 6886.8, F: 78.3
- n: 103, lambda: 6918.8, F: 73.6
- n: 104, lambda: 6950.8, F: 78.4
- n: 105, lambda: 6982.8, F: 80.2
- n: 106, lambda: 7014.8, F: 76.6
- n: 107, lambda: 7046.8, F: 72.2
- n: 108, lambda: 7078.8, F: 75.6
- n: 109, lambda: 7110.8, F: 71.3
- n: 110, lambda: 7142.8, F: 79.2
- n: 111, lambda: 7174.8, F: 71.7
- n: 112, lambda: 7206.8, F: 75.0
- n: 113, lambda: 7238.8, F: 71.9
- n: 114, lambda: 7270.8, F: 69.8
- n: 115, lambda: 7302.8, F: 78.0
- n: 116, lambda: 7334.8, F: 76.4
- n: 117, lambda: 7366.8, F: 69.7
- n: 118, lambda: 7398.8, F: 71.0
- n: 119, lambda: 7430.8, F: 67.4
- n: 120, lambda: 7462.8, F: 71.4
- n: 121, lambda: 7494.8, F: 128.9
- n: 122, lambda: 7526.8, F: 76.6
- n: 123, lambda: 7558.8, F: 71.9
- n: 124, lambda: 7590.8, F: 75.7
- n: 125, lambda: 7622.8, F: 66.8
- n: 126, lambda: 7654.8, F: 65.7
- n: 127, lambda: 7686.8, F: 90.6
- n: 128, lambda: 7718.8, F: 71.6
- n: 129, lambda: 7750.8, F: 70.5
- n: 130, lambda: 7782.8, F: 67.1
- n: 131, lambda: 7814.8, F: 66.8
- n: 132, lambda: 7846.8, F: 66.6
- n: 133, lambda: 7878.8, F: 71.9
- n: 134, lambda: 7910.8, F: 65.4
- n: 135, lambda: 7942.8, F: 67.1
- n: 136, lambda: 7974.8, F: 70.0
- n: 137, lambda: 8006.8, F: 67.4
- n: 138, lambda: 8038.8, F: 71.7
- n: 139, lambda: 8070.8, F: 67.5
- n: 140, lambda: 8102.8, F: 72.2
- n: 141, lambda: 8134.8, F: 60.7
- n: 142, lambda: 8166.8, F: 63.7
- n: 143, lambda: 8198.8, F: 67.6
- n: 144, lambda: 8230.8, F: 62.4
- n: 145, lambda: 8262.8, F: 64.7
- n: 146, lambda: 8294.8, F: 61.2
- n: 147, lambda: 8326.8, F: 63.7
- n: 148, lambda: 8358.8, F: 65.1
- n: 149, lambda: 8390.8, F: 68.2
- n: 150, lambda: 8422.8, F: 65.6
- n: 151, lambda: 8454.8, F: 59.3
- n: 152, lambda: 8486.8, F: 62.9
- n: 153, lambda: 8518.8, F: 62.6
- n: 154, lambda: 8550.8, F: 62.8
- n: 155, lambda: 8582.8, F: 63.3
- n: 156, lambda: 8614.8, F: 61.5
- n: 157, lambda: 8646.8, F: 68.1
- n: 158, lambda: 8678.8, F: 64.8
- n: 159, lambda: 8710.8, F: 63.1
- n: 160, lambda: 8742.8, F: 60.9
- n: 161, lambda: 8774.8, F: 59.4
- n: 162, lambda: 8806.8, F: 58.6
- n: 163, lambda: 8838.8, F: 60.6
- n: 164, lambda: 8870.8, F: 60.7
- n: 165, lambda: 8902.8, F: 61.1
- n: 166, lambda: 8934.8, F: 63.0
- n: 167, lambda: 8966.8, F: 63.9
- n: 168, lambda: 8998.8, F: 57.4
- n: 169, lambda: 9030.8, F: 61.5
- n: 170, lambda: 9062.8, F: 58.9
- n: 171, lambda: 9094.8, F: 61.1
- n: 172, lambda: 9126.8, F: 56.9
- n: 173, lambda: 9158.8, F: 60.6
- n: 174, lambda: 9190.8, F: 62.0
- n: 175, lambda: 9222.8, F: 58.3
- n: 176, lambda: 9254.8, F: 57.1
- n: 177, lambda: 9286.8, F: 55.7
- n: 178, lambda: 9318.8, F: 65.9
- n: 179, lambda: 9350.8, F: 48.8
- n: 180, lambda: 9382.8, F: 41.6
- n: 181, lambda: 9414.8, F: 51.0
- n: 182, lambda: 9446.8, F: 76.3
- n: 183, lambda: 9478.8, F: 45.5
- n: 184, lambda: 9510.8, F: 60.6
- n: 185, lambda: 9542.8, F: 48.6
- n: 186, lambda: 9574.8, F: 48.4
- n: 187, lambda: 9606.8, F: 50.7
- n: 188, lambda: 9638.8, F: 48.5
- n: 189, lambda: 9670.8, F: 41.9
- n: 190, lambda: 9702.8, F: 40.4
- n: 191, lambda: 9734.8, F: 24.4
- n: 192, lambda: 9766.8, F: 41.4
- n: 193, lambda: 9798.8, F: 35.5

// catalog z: 0.143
